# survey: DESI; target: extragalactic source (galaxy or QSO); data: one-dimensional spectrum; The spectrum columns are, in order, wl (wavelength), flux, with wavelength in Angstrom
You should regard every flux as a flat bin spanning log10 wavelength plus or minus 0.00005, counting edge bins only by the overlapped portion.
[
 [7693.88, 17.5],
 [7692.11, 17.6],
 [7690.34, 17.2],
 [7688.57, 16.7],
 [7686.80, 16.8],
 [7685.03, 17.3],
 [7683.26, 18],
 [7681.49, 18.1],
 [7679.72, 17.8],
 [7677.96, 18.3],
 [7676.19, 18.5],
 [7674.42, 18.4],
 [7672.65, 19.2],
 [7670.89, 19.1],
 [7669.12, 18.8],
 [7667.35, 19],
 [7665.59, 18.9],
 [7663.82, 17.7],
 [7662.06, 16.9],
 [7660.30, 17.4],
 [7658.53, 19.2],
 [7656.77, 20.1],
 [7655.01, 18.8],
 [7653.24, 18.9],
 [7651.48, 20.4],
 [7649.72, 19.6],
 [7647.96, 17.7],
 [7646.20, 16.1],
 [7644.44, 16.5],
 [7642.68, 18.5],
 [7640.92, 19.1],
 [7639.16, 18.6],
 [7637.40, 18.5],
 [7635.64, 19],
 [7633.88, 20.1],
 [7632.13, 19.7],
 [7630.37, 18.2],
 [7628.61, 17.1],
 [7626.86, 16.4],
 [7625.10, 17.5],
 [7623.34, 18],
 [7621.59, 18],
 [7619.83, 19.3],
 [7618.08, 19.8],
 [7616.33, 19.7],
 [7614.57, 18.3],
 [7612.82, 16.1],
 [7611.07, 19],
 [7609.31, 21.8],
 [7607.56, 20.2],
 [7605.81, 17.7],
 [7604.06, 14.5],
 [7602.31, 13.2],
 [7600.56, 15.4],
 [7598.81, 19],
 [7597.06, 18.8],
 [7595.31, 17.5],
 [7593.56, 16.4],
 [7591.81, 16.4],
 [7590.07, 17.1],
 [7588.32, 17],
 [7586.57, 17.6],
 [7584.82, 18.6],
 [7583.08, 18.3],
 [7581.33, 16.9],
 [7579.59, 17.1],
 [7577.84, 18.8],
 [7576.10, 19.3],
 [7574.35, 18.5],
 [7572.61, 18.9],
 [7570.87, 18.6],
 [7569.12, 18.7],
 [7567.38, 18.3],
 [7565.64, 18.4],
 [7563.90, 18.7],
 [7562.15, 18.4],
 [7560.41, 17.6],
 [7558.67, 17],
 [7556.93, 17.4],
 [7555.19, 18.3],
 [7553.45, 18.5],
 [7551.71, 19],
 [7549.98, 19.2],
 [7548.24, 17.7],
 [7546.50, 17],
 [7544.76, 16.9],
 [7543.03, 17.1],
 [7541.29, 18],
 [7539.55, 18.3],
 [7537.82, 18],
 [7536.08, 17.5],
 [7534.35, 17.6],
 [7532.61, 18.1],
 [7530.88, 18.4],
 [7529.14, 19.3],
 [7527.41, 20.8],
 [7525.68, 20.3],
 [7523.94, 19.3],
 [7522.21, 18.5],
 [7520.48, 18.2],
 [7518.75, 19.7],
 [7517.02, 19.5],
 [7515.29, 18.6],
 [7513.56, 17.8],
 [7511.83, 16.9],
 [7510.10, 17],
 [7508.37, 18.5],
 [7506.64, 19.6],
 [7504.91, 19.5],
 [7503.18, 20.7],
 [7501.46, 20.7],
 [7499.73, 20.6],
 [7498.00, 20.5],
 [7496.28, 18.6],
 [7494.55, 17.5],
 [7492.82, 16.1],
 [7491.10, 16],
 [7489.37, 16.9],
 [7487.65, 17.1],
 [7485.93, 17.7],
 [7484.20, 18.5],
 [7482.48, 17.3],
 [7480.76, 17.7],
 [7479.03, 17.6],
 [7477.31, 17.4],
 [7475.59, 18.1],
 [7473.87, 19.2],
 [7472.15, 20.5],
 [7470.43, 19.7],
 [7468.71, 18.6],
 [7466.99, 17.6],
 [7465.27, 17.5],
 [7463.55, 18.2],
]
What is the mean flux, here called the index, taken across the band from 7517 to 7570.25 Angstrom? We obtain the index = 18.4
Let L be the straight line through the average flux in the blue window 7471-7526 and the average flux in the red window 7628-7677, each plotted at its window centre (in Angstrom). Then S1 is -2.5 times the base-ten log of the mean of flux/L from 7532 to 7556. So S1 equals 0.03 mag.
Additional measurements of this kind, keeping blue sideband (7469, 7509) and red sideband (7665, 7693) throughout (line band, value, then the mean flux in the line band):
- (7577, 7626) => 0.03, 17.8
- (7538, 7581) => 0.01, 18.1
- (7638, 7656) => -0.02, 18.4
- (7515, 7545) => -0.01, 18.6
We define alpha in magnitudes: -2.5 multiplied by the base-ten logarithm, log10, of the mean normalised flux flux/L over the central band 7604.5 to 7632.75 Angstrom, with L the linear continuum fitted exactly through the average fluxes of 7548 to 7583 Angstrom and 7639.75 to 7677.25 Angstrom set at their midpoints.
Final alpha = 0.00 mag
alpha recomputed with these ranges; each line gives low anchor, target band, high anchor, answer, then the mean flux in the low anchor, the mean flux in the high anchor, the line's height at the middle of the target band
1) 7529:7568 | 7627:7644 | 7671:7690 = -0.04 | 18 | 17.9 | 18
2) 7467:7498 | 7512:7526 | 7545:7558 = -0.05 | 18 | 18.1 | 18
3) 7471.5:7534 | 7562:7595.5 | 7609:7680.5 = 0.03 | 18.6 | 18.5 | 18.5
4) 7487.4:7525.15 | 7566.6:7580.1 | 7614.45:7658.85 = 0.00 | 18.6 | 18.6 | 18.6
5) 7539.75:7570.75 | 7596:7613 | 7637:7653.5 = 0.04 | 18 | 18.4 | 18.2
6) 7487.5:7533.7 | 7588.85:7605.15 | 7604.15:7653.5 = 0.13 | 18.7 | 18.5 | 18.6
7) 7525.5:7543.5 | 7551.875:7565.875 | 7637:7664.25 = 0.02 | 18.5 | 18.4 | 18.4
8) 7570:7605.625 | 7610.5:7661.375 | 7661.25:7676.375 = -0.02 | 17.4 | 18.5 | 18.1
